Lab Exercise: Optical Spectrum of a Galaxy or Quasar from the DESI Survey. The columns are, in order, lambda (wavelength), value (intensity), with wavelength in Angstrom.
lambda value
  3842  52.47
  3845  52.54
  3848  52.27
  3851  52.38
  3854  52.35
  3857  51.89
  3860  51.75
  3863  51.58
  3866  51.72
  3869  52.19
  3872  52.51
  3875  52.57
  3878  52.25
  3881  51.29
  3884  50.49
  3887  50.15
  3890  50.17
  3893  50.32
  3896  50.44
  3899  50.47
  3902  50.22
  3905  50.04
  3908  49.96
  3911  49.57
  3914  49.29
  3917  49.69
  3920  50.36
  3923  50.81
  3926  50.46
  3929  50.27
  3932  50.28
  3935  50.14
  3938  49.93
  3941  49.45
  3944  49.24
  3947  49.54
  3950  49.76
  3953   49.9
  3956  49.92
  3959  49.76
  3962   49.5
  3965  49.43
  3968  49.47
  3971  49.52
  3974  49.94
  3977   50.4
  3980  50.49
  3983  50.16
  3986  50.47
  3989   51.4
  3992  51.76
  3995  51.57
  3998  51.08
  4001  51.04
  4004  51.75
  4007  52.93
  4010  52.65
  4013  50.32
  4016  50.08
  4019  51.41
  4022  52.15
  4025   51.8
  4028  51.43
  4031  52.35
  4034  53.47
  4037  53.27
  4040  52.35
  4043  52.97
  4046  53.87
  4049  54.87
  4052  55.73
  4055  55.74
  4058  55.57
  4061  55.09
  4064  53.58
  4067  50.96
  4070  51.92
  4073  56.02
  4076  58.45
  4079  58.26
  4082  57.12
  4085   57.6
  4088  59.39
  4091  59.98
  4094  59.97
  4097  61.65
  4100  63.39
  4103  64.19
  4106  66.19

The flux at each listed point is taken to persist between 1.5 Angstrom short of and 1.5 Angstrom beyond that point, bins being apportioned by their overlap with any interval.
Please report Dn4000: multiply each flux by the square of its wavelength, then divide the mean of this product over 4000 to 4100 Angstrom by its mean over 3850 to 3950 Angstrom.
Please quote 1.16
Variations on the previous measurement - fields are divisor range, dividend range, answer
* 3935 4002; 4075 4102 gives 1.26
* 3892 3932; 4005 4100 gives 1.17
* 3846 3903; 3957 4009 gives 1.04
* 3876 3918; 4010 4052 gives 1.12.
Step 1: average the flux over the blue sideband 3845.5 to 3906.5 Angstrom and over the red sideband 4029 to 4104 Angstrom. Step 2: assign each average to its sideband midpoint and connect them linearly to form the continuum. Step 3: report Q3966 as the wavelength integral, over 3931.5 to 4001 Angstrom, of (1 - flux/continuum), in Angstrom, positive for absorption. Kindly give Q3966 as 4.6 Angstrom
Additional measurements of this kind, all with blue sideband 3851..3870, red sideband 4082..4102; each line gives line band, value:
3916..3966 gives 4.5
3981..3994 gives 1.3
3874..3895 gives 0.7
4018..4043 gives 2.4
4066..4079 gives 1.0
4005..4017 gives 1.2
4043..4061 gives 1.2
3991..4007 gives 1.5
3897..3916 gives 1.3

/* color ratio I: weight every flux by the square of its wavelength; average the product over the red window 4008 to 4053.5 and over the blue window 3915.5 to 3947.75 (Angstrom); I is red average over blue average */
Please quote 1.10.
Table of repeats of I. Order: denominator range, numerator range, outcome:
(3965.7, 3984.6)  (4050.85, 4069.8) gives 1.13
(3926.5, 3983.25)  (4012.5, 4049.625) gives 1.09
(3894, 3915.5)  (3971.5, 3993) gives 1.05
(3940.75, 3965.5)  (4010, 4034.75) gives 1.08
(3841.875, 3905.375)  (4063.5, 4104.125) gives 1.26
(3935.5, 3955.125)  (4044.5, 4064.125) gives 1.17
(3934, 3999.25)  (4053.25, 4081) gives 1.16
